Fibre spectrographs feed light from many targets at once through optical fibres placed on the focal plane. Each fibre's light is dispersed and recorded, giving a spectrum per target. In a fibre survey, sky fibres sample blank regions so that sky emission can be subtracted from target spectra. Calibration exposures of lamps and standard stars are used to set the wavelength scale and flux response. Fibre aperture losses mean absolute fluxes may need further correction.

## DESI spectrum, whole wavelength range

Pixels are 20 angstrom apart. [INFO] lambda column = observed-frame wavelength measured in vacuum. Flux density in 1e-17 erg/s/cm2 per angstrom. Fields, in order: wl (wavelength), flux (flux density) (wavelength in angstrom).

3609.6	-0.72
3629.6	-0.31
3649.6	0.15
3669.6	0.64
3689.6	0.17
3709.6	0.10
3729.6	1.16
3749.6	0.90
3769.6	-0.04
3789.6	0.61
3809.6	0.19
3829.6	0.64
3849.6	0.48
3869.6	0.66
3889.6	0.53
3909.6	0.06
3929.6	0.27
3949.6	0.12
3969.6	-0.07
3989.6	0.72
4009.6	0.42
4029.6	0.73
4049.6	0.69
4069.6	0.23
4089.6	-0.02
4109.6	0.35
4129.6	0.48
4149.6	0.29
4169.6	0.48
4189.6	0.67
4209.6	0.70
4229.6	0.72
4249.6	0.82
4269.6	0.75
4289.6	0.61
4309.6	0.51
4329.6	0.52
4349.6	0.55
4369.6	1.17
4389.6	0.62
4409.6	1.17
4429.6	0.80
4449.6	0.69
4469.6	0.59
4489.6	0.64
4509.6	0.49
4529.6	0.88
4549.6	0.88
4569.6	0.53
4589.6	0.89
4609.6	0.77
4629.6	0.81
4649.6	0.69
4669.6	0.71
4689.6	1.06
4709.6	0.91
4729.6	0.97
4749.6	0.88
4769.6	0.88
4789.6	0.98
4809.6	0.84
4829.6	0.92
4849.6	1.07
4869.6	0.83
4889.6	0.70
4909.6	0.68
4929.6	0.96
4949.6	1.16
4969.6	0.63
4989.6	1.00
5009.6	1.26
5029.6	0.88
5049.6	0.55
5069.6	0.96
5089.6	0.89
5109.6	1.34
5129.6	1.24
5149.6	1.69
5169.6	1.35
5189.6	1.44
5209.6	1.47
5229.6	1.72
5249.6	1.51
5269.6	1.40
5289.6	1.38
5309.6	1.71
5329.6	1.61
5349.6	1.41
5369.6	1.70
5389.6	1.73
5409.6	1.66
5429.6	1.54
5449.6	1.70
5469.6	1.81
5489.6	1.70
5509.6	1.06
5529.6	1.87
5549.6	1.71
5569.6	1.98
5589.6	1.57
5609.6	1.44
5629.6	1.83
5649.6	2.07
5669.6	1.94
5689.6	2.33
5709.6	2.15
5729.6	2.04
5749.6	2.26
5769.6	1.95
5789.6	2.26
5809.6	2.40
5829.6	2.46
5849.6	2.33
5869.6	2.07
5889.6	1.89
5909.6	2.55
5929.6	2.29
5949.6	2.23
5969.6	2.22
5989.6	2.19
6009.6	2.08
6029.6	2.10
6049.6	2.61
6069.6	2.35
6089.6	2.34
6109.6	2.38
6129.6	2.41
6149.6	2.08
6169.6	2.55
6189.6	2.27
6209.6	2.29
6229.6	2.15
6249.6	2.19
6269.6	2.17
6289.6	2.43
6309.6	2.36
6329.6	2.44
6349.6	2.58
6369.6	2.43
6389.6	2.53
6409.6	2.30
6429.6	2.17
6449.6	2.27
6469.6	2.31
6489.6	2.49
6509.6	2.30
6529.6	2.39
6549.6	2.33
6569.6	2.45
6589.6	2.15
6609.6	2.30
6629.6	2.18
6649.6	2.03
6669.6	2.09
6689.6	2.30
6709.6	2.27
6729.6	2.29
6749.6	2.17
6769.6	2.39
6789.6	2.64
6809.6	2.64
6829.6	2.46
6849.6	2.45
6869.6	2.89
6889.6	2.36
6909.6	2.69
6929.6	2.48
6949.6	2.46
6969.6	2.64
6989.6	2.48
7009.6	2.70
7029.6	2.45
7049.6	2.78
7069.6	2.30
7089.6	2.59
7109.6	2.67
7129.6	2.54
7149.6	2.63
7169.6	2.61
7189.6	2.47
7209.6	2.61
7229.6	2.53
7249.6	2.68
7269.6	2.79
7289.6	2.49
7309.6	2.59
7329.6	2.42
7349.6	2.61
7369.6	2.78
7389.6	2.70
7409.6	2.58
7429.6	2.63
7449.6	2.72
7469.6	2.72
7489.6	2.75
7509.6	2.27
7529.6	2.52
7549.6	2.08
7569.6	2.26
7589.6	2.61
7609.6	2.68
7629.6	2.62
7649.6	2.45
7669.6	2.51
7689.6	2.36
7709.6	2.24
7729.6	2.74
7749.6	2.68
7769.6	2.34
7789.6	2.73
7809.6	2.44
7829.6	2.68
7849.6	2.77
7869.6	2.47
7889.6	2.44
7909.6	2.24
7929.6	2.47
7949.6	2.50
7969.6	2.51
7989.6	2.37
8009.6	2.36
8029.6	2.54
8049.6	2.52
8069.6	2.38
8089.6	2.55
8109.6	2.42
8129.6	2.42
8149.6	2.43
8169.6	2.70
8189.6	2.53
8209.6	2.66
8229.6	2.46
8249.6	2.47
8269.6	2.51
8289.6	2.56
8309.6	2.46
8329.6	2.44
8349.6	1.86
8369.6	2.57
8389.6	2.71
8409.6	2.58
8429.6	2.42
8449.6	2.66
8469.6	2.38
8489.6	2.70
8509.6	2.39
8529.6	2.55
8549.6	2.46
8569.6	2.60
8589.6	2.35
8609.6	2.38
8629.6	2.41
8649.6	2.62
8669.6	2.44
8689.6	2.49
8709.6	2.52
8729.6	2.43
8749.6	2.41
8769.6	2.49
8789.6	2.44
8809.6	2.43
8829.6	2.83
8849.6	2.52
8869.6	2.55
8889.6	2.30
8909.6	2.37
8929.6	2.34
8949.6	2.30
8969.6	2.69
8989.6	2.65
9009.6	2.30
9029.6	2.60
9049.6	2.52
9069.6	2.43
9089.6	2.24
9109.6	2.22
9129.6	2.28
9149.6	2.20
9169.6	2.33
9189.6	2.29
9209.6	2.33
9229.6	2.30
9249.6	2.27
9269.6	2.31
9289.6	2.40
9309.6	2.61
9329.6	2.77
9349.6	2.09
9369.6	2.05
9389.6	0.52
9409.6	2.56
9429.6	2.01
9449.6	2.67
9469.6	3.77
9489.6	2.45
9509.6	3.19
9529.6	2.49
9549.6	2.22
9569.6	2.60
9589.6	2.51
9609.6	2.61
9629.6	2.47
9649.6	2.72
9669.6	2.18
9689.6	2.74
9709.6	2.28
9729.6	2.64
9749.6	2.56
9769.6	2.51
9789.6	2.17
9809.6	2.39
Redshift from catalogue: 0.282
